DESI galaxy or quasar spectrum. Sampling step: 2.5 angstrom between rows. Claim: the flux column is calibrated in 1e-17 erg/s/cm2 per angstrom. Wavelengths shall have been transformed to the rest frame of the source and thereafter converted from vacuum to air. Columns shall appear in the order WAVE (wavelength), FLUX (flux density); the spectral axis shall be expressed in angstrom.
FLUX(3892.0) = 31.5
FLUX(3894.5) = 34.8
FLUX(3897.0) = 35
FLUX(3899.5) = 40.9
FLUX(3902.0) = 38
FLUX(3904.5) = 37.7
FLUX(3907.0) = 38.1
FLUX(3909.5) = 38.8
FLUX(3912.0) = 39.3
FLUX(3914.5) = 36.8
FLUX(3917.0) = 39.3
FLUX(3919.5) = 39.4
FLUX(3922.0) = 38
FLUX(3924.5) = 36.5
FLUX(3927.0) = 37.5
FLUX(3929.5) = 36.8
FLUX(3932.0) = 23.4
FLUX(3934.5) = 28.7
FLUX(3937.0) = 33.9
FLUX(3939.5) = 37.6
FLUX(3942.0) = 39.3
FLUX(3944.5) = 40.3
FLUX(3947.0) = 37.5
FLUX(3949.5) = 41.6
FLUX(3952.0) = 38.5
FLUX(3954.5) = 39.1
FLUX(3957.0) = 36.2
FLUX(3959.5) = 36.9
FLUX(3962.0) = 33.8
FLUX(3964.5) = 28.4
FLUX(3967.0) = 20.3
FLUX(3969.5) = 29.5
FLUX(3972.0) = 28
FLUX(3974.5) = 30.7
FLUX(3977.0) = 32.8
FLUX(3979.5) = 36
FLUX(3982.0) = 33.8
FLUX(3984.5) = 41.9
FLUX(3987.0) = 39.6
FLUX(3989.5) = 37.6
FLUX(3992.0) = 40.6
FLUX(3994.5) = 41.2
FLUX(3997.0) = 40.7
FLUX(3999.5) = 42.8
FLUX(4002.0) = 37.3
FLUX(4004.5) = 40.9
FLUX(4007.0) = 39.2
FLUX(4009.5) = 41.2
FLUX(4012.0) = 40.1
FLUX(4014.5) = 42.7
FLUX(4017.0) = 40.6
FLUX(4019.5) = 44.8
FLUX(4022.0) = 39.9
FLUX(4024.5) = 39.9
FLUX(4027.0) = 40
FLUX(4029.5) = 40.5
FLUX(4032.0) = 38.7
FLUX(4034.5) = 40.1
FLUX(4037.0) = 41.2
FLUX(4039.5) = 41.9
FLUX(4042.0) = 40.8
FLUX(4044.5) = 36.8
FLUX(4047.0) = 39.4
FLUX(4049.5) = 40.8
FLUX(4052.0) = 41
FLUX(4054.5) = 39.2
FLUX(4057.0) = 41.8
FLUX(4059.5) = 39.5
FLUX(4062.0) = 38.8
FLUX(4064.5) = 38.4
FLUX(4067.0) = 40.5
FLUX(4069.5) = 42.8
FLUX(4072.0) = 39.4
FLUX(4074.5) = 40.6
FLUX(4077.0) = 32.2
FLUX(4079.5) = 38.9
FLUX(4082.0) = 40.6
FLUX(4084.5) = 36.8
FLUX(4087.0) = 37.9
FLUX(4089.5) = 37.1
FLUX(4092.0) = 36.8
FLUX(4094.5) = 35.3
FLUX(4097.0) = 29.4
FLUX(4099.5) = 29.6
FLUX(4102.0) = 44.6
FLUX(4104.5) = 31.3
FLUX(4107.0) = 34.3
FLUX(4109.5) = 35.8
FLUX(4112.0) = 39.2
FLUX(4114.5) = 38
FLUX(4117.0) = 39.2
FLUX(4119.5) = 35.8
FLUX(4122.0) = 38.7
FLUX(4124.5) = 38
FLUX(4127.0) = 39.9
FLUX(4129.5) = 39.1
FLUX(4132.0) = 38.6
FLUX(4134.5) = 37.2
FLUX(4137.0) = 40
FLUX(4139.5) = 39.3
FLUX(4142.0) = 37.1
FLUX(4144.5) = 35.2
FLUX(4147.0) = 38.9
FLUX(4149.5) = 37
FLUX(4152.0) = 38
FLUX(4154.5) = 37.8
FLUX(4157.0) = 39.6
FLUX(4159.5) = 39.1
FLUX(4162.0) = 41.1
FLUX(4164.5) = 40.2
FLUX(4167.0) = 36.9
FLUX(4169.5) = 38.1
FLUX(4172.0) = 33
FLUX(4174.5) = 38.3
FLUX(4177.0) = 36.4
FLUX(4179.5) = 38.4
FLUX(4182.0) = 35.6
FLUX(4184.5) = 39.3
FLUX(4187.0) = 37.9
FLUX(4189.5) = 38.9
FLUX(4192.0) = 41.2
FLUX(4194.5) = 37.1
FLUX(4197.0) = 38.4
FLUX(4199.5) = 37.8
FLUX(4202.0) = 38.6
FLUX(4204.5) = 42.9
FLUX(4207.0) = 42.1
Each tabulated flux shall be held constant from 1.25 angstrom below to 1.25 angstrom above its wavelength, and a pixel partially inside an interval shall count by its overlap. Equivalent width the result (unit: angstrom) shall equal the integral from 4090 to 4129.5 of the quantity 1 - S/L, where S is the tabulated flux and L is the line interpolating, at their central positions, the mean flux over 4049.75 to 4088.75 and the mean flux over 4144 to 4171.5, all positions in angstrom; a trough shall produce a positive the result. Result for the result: 2.4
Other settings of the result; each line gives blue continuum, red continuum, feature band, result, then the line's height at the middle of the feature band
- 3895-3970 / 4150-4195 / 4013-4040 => -2.99 angstrom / 36.8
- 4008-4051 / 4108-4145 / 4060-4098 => 1.47 angstrom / 39.3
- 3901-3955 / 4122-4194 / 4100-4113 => 0.48 angstrom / 38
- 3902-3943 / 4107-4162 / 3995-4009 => -1.23 angstrom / 37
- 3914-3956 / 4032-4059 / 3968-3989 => 2.26 angstrom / 38.1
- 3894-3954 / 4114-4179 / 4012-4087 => -4.55 angstrom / 37.6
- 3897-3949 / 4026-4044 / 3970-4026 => 0.85 angstrom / 39.2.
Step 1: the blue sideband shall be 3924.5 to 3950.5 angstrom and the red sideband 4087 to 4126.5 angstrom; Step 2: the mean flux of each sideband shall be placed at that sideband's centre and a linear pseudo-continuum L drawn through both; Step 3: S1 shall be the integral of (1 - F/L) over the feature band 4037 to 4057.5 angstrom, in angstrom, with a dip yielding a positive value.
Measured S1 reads -2.3 angstrom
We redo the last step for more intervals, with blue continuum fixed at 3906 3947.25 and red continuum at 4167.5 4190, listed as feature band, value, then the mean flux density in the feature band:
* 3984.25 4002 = -1.7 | 40.3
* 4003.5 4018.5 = -1.7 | 40.8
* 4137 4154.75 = -0.3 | 37.8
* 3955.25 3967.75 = 1.6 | 31.9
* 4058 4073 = -1.2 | 39.9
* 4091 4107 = 1.1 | 34.4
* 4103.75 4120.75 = 0.3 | 36.4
